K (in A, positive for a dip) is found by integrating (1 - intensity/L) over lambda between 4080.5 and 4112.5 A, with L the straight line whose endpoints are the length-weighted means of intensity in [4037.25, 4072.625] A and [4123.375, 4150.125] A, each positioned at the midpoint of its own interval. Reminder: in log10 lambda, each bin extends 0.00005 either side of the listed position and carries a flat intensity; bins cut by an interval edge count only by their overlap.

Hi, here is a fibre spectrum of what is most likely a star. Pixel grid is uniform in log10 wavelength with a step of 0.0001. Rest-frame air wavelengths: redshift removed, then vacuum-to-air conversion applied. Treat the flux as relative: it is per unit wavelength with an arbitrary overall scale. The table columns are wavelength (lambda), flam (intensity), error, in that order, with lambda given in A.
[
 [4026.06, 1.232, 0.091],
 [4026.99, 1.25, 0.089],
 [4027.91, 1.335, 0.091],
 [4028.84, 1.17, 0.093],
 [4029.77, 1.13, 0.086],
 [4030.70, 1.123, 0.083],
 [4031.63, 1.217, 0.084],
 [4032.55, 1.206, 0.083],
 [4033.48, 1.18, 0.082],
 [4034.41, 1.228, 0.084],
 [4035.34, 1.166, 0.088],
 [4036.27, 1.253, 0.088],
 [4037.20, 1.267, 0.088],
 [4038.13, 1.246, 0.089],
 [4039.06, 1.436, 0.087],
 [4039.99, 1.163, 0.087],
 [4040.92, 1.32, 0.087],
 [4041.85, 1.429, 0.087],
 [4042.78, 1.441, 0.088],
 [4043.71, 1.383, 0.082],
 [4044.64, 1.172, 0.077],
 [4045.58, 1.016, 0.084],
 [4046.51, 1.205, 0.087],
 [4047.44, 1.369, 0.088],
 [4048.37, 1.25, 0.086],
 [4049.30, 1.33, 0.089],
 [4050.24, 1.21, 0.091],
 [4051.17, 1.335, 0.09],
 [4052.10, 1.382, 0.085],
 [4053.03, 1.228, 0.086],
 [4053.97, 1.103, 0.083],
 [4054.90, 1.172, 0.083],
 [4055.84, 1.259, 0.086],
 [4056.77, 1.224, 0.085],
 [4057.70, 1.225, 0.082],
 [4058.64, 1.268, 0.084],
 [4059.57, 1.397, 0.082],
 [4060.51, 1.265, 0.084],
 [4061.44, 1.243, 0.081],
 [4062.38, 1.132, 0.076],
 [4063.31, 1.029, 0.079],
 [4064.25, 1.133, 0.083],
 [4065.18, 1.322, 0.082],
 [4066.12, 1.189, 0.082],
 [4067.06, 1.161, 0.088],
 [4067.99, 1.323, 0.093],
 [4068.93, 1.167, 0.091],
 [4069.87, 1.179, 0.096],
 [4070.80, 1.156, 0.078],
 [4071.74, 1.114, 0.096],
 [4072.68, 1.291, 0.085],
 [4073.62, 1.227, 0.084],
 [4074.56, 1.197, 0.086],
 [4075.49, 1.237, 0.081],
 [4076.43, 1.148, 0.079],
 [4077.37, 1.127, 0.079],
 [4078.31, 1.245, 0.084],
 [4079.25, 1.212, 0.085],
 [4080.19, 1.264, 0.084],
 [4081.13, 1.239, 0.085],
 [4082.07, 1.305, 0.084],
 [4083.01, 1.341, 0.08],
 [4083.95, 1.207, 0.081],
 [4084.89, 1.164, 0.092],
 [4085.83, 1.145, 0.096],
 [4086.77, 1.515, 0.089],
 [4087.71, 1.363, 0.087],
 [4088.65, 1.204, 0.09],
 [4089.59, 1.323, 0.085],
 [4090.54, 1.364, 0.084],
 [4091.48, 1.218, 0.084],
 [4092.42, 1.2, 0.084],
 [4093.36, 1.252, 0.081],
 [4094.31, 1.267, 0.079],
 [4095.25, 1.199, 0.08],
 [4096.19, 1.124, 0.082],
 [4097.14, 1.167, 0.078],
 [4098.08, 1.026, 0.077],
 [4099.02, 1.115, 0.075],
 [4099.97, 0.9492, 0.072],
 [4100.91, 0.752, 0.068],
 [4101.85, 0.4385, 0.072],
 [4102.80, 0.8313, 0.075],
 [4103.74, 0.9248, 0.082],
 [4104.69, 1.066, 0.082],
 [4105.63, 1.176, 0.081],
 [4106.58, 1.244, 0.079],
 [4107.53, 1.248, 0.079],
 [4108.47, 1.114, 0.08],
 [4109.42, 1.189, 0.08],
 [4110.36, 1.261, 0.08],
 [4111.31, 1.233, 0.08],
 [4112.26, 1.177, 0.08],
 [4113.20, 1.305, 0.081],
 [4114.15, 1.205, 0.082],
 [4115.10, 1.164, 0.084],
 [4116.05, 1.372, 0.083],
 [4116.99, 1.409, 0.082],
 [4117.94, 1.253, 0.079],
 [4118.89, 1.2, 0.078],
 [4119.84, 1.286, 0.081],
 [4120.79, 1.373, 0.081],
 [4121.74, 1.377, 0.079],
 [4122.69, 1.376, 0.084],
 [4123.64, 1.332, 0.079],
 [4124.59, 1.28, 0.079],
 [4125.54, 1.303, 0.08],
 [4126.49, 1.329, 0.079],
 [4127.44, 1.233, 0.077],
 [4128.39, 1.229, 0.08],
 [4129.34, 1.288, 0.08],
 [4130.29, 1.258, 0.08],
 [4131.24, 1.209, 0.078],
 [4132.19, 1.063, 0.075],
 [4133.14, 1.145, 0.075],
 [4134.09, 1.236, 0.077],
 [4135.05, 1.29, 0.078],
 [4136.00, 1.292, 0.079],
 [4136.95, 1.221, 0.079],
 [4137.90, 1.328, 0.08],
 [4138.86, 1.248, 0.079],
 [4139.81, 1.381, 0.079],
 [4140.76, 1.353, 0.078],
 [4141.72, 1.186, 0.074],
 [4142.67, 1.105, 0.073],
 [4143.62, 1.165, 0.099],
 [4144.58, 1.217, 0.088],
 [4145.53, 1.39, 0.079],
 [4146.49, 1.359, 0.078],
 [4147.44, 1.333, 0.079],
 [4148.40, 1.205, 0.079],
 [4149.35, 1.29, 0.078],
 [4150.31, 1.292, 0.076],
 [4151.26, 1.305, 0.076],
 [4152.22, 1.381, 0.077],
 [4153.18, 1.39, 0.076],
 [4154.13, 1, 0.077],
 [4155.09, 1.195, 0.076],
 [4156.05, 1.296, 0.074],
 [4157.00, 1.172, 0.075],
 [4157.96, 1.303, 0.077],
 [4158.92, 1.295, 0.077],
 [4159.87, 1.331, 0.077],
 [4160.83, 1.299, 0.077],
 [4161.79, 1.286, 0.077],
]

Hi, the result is 2.41 A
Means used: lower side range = 1.24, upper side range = 1.26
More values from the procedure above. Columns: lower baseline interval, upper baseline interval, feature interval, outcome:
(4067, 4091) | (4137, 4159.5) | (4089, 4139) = 2.3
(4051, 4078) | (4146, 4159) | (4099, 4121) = 1.9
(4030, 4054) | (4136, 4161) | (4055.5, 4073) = 0.6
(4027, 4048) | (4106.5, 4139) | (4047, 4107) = 3.0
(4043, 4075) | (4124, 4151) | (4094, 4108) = 2.4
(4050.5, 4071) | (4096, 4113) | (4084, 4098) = -1.7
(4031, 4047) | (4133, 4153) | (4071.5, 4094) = 0.3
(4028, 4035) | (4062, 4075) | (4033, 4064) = -1.7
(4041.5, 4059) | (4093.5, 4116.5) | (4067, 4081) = -0.1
